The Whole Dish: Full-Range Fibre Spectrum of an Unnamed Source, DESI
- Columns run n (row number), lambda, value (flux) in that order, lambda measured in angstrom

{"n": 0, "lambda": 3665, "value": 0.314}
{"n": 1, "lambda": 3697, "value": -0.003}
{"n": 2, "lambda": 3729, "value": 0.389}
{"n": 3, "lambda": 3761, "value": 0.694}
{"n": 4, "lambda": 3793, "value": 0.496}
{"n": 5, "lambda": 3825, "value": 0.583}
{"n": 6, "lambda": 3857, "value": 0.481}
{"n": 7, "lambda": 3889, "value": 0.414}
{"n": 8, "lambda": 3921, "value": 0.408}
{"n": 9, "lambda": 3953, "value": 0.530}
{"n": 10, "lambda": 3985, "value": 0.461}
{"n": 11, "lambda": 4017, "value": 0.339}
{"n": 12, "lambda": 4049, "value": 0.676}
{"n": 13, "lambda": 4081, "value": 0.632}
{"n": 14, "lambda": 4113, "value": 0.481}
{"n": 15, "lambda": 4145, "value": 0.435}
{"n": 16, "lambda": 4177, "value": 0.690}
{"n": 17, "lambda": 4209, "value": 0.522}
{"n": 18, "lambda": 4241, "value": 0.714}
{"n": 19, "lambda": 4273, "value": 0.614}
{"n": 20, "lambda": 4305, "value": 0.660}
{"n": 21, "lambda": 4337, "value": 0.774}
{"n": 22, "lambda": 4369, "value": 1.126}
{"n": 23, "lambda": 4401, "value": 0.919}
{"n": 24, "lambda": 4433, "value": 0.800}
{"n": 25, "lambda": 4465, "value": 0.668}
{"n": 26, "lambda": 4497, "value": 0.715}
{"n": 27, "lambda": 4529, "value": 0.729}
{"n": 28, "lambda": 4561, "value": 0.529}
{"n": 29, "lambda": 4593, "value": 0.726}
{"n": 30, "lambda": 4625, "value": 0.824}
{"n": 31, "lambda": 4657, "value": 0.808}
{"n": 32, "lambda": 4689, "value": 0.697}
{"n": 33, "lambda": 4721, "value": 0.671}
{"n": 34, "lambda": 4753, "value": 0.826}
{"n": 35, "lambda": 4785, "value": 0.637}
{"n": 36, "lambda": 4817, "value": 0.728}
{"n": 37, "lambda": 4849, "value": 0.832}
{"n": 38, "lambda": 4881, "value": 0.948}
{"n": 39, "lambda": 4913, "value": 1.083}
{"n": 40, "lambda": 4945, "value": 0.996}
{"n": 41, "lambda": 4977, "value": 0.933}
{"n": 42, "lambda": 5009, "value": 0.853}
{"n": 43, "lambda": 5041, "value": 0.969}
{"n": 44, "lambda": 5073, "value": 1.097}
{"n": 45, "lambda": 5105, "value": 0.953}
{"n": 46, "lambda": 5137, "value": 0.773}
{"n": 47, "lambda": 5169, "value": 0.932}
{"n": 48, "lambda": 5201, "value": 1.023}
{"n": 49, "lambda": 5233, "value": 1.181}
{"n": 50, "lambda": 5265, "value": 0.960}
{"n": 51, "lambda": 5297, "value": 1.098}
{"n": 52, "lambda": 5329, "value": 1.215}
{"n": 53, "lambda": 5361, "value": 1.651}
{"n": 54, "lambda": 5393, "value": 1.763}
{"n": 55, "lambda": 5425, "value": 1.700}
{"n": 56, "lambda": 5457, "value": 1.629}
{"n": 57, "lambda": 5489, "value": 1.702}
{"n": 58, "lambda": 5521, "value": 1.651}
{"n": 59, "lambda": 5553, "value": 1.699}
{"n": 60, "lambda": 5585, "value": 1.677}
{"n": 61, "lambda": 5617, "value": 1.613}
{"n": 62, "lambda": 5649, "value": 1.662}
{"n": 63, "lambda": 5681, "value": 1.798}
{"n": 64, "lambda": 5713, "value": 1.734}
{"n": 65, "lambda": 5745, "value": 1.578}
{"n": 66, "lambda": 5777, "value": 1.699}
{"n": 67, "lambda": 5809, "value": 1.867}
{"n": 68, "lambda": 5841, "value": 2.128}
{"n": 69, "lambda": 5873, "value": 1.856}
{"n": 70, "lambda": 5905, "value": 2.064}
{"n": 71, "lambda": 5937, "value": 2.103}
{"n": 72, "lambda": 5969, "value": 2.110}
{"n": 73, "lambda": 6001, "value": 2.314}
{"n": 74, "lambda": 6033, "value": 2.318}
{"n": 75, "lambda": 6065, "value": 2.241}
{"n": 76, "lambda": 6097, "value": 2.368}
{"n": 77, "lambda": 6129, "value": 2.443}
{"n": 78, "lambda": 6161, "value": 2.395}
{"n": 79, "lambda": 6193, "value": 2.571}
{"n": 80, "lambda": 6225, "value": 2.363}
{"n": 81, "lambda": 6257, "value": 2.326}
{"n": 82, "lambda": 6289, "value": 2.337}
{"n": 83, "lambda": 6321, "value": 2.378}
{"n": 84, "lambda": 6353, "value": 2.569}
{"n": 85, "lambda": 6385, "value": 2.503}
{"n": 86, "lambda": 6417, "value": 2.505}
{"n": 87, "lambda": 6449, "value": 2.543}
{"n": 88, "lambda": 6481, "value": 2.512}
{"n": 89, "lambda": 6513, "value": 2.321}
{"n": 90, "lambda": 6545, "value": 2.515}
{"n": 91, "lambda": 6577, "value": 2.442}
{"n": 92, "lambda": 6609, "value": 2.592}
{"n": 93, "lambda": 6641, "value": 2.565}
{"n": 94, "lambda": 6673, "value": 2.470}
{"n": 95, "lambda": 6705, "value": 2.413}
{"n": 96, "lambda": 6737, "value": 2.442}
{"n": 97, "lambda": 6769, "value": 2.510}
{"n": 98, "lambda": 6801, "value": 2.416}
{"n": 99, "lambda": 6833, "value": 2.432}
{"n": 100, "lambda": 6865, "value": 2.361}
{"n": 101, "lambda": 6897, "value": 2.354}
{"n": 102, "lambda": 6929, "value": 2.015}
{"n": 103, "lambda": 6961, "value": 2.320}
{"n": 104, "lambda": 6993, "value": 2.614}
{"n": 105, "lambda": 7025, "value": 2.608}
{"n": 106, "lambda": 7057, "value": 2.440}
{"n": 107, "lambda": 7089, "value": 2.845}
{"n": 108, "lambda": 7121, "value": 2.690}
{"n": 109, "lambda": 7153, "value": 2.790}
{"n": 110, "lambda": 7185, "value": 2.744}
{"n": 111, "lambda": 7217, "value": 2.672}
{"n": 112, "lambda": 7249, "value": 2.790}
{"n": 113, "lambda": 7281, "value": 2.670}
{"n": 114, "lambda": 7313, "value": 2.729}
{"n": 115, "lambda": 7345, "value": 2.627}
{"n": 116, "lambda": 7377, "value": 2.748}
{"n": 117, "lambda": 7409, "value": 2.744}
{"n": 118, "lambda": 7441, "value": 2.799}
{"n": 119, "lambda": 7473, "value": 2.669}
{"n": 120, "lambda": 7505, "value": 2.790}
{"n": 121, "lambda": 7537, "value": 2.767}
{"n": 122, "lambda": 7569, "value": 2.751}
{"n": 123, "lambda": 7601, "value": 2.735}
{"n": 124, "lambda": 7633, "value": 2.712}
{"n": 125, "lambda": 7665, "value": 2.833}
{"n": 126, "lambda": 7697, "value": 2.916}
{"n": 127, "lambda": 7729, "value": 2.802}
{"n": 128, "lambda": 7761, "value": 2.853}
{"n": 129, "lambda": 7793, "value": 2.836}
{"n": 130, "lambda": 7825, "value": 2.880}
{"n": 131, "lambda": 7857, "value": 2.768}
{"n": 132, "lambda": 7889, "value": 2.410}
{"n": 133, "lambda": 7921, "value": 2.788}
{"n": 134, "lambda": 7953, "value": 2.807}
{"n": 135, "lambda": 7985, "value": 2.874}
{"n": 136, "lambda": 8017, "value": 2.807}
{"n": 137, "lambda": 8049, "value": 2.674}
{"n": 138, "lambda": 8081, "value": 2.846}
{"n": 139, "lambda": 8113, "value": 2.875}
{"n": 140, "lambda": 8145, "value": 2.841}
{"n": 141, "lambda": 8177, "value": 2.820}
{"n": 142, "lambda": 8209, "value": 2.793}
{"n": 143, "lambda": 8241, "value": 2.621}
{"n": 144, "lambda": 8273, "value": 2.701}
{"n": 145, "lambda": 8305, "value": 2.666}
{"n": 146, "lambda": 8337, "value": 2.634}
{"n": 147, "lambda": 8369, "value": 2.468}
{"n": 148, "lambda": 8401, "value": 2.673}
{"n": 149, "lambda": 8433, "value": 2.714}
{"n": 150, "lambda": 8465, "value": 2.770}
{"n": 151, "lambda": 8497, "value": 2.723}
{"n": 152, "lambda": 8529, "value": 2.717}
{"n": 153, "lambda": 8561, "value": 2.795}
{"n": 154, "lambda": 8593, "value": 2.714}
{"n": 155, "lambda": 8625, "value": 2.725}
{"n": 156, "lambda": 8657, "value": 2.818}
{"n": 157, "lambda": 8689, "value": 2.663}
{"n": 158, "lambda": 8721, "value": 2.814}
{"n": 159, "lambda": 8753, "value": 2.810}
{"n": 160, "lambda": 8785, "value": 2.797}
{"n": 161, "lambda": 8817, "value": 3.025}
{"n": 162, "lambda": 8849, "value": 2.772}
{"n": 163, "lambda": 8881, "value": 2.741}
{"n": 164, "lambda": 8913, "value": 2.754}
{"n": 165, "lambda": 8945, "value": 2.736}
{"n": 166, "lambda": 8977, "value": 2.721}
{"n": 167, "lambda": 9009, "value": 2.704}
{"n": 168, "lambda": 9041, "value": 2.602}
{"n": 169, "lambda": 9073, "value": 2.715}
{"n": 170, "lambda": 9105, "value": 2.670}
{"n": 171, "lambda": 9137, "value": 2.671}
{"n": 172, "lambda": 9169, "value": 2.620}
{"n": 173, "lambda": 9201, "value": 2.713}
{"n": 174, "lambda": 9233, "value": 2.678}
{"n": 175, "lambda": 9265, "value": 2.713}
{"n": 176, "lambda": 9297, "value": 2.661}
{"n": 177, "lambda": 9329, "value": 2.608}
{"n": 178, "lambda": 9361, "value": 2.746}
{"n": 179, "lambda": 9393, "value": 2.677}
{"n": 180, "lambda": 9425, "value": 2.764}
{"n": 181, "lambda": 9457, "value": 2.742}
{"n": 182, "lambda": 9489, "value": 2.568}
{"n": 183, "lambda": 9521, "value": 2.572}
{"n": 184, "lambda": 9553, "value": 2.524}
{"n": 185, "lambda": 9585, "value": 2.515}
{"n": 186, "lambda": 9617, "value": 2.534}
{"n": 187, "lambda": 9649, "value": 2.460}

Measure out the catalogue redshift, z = 0.34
